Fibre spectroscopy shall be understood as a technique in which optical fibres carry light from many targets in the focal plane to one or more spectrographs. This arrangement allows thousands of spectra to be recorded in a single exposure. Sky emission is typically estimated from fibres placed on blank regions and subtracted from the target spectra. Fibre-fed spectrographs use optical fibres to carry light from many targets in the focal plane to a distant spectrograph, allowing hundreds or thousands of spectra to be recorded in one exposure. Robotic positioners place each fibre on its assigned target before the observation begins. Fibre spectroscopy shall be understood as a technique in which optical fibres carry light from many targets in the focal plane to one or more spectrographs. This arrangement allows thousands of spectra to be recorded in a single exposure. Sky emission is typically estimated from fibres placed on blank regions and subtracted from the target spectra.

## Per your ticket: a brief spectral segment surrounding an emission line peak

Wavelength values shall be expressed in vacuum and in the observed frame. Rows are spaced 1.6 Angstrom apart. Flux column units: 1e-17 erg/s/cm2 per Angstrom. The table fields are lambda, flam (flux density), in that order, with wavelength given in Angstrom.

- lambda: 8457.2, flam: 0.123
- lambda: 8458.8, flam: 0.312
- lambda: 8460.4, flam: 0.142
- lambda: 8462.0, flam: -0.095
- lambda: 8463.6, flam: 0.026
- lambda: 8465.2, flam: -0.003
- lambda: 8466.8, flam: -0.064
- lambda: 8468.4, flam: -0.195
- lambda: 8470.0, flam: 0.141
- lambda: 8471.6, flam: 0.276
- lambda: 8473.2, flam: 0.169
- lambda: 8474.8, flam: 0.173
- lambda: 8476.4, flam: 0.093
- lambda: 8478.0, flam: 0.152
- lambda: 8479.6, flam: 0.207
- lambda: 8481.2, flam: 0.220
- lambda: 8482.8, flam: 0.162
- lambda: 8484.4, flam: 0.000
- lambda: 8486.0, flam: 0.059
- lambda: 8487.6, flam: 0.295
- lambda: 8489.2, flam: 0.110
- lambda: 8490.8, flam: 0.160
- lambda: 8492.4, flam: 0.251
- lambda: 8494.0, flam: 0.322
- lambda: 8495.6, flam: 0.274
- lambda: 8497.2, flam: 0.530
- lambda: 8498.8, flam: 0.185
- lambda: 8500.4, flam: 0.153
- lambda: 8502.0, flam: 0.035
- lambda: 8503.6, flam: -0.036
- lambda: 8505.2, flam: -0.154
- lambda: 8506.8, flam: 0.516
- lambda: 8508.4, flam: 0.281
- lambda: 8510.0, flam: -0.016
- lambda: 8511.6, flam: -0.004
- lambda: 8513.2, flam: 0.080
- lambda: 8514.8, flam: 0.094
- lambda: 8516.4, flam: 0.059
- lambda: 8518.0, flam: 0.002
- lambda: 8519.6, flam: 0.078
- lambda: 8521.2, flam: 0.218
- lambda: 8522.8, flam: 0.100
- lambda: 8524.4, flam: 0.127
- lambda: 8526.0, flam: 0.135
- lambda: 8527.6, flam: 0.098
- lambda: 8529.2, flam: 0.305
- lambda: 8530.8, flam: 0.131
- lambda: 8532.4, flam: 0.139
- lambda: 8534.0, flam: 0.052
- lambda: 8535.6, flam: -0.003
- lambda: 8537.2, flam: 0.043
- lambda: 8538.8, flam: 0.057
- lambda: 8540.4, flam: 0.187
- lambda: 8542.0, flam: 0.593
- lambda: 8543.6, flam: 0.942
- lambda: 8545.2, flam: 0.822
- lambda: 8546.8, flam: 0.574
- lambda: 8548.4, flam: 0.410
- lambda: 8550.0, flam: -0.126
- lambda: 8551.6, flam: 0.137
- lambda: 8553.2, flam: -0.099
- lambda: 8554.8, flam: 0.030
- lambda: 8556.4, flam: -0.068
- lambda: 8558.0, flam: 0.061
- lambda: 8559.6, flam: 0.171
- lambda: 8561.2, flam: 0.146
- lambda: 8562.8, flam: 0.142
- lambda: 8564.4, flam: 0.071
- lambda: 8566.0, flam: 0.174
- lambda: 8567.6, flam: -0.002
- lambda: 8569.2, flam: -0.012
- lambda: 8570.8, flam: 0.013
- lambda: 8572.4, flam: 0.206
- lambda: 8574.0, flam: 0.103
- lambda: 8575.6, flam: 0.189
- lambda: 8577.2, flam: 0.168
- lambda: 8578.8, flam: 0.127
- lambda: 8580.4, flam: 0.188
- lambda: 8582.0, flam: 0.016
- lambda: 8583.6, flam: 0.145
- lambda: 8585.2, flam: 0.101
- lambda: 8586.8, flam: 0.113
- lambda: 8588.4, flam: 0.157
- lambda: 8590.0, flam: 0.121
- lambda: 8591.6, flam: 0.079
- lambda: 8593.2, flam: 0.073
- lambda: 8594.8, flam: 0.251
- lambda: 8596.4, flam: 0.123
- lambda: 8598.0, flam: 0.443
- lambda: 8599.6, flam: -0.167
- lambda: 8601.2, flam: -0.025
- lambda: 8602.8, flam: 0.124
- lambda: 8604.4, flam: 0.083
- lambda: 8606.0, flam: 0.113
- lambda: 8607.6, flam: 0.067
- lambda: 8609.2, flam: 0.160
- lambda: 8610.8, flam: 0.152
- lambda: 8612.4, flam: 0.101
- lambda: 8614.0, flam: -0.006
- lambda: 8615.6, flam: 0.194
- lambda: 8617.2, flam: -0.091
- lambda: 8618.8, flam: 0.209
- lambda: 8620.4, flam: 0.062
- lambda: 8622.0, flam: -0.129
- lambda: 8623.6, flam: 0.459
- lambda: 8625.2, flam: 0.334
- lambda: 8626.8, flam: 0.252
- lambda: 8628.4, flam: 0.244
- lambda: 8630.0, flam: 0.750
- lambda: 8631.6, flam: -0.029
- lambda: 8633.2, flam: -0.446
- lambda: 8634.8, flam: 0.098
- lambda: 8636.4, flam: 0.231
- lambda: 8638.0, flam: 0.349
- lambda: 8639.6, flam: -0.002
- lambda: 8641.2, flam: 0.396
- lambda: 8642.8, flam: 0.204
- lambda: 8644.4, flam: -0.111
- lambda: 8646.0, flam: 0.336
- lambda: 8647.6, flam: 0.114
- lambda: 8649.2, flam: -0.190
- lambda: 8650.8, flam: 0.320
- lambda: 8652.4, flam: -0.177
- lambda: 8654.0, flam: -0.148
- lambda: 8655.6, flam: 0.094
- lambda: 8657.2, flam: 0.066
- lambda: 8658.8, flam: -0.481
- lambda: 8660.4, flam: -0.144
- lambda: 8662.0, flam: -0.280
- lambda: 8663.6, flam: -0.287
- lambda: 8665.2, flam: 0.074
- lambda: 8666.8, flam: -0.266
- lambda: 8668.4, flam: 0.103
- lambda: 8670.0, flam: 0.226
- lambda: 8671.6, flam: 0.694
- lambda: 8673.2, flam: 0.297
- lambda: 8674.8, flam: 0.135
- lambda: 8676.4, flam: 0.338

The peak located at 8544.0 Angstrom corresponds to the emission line H-beta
